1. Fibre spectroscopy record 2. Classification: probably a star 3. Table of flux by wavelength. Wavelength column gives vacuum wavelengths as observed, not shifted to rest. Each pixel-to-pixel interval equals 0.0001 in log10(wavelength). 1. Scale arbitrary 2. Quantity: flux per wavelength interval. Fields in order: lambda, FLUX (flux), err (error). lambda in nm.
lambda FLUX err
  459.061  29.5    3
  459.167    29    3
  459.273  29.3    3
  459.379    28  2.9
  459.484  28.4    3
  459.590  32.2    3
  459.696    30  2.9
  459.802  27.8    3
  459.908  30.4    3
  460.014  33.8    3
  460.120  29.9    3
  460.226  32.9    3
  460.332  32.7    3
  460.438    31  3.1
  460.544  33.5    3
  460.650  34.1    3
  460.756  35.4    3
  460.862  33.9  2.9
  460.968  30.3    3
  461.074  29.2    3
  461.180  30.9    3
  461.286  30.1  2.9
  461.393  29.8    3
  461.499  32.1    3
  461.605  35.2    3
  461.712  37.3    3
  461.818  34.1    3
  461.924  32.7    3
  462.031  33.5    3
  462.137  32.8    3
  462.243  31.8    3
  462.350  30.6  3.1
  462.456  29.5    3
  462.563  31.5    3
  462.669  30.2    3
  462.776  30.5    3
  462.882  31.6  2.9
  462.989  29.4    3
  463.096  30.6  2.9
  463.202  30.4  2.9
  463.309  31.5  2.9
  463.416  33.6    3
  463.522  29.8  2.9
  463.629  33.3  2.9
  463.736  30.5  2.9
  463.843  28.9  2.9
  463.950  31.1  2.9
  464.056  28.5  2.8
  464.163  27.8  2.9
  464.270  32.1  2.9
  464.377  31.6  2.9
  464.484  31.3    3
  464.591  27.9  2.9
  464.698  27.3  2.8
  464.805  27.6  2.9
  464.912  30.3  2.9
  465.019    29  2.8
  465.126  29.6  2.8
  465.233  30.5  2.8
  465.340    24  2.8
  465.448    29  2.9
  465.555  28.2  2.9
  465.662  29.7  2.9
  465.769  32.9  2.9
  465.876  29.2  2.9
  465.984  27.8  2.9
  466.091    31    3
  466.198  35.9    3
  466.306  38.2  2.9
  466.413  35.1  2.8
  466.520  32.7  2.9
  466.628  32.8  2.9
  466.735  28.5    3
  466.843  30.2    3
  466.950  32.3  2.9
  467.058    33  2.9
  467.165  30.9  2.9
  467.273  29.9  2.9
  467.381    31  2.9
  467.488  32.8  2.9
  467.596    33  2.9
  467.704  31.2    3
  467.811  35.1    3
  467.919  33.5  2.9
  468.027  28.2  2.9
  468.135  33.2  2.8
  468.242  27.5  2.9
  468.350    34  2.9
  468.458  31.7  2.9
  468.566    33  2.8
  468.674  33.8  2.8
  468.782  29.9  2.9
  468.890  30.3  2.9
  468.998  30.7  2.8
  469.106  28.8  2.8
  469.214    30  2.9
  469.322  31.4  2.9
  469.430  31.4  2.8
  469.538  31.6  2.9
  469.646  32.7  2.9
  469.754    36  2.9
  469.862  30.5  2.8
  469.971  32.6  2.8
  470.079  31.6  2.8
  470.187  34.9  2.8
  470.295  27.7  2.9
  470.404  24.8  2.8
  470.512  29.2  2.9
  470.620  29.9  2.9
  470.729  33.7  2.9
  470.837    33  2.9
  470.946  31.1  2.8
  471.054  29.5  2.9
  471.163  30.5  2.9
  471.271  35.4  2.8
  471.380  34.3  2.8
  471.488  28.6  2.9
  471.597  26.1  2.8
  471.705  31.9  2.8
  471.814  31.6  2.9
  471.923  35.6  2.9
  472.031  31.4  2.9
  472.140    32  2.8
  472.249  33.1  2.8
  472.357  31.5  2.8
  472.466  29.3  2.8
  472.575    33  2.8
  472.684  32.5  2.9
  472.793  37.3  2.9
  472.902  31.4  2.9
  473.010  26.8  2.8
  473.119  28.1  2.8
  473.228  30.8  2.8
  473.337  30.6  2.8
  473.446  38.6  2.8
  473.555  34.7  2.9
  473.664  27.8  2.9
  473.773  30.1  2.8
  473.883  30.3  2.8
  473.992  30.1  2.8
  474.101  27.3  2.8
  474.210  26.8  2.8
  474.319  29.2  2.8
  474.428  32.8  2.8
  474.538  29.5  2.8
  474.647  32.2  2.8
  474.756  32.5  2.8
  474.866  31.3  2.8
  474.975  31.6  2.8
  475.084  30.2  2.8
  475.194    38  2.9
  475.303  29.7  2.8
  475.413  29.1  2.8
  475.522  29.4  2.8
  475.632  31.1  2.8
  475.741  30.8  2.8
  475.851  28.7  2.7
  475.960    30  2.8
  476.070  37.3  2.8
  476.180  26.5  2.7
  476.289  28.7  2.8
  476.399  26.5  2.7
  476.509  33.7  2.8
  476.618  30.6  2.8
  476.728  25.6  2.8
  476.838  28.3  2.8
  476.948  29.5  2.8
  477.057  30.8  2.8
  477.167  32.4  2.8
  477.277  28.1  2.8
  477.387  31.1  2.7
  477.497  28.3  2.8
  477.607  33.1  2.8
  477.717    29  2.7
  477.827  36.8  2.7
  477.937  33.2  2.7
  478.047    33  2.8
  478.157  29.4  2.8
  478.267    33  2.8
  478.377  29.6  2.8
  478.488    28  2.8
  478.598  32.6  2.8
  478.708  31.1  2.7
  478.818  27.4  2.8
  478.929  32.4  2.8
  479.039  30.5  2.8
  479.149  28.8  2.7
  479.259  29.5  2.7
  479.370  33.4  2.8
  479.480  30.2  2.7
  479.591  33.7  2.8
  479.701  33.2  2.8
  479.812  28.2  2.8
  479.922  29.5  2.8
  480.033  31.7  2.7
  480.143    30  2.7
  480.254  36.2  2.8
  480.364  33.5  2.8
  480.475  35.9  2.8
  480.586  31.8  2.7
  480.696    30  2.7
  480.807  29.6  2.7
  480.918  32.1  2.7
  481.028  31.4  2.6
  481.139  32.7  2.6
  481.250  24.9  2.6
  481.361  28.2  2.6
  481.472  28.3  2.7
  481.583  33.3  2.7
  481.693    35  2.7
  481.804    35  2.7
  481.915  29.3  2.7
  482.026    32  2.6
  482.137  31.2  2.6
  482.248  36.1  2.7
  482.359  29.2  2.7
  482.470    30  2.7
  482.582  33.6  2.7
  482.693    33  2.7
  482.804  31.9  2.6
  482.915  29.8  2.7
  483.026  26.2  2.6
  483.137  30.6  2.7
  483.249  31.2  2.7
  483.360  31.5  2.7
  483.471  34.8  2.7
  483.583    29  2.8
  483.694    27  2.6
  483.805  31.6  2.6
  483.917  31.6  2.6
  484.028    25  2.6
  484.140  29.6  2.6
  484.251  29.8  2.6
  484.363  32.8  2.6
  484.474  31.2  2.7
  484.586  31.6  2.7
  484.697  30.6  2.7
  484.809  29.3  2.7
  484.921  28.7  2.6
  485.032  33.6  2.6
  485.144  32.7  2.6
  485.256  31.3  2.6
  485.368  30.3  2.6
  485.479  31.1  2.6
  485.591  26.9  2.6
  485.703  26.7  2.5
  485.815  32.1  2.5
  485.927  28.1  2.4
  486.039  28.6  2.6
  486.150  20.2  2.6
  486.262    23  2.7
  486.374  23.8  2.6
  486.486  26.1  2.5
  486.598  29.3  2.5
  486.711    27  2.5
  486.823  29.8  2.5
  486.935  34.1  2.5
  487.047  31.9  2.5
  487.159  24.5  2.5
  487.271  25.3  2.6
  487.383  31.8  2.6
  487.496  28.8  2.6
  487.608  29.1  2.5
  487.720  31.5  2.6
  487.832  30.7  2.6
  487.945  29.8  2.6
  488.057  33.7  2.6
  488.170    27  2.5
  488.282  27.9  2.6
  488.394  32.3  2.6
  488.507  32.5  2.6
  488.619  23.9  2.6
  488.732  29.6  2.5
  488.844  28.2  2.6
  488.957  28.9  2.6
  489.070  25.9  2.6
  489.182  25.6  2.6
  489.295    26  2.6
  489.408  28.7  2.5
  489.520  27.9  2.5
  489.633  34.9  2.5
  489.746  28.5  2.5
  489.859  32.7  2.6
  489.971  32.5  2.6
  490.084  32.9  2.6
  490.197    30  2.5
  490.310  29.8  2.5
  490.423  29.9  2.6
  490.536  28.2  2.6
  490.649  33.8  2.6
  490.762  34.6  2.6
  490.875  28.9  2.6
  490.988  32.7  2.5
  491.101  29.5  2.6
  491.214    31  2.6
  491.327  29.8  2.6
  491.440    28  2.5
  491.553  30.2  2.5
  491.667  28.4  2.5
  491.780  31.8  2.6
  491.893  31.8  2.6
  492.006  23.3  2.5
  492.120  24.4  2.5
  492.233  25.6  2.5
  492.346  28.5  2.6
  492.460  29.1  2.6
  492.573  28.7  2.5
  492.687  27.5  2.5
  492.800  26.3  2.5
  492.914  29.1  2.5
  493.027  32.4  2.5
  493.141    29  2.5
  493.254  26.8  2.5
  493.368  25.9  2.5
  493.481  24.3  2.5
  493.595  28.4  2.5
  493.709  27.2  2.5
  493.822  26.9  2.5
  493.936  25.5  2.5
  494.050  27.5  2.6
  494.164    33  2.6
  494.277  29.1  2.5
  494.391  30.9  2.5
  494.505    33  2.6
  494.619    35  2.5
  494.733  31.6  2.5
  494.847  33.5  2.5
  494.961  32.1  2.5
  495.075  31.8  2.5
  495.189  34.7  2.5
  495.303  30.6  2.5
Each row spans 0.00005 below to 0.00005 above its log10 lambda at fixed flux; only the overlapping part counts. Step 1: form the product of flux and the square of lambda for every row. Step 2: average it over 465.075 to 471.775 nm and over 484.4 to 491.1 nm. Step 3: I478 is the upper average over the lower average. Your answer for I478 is 1.0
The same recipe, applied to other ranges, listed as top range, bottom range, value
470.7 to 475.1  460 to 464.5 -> 1.04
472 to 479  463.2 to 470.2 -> 1.03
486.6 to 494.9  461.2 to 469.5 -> 1.05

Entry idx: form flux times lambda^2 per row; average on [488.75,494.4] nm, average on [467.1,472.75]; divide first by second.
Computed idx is 1.0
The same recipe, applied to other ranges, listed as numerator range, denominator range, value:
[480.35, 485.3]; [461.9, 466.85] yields 1.09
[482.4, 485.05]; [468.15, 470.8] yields 1.04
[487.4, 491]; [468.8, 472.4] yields 1.03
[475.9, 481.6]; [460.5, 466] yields 1.07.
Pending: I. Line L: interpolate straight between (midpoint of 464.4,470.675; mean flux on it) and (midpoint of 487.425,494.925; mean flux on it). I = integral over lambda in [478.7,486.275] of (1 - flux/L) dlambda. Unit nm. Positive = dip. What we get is -0.159 nm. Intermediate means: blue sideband 31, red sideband 29.4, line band 30.6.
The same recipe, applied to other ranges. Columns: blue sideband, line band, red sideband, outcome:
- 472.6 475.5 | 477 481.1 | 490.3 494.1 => -0.12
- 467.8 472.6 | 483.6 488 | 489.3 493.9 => 0.10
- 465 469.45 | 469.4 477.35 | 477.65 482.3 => 0.09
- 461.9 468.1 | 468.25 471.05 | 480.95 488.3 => -0.05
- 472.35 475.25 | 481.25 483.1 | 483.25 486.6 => -0.09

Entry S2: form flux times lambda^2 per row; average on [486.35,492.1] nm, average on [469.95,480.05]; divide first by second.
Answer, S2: 1.0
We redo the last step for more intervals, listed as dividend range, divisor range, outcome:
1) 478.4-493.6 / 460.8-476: 1.03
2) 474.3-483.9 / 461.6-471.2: 1.05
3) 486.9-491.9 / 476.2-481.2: 1.01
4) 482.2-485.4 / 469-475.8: 1.04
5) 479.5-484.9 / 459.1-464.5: 1.08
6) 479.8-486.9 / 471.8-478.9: 1.01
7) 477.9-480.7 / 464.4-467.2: 1.09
